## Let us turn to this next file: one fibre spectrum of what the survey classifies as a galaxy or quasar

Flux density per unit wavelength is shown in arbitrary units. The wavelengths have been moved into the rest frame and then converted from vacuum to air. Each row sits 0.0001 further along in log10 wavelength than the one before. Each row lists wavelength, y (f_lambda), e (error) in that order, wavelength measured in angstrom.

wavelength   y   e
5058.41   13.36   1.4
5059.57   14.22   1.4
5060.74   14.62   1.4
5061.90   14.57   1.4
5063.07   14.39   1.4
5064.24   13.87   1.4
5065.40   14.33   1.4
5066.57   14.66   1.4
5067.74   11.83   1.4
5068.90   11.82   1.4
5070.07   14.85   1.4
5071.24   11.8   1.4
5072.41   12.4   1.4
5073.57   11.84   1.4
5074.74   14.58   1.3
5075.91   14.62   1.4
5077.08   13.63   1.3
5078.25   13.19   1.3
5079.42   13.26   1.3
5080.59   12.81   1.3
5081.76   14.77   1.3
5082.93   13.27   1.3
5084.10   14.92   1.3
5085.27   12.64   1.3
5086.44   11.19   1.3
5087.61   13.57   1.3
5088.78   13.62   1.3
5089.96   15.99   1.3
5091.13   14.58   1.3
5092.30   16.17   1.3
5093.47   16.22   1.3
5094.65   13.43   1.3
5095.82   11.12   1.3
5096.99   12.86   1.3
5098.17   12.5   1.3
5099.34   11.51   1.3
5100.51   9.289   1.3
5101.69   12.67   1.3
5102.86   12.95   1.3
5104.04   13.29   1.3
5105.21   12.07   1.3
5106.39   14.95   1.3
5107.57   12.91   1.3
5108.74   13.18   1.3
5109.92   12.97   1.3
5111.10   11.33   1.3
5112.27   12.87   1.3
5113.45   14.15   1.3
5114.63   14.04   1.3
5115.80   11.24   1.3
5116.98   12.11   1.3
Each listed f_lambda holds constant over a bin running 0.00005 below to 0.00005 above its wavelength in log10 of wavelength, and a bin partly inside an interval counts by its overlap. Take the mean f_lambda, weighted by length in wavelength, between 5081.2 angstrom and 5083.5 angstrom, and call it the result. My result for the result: 14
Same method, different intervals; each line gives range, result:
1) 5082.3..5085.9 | 13.6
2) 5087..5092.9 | 14.8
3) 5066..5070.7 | 13.3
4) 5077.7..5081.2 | 13.1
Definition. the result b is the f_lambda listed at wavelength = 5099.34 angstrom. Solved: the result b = 11.51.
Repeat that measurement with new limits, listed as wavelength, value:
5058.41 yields 13.36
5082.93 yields 13.27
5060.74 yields 14.62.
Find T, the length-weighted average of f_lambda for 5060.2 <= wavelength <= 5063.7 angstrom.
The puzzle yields 14.5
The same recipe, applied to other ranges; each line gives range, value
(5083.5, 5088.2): 13.1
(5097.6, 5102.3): 11.5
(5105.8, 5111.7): 13.1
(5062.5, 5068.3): 13.8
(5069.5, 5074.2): 12.7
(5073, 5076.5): 13.7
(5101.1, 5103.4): 12.8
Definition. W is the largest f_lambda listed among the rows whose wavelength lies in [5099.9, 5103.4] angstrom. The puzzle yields 12.95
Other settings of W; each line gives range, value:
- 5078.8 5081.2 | 13.26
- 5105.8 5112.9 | 14.95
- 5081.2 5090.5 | 15.99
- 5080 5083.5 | 14.77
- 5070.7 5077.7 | 14.62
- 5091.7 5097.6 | 16.22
